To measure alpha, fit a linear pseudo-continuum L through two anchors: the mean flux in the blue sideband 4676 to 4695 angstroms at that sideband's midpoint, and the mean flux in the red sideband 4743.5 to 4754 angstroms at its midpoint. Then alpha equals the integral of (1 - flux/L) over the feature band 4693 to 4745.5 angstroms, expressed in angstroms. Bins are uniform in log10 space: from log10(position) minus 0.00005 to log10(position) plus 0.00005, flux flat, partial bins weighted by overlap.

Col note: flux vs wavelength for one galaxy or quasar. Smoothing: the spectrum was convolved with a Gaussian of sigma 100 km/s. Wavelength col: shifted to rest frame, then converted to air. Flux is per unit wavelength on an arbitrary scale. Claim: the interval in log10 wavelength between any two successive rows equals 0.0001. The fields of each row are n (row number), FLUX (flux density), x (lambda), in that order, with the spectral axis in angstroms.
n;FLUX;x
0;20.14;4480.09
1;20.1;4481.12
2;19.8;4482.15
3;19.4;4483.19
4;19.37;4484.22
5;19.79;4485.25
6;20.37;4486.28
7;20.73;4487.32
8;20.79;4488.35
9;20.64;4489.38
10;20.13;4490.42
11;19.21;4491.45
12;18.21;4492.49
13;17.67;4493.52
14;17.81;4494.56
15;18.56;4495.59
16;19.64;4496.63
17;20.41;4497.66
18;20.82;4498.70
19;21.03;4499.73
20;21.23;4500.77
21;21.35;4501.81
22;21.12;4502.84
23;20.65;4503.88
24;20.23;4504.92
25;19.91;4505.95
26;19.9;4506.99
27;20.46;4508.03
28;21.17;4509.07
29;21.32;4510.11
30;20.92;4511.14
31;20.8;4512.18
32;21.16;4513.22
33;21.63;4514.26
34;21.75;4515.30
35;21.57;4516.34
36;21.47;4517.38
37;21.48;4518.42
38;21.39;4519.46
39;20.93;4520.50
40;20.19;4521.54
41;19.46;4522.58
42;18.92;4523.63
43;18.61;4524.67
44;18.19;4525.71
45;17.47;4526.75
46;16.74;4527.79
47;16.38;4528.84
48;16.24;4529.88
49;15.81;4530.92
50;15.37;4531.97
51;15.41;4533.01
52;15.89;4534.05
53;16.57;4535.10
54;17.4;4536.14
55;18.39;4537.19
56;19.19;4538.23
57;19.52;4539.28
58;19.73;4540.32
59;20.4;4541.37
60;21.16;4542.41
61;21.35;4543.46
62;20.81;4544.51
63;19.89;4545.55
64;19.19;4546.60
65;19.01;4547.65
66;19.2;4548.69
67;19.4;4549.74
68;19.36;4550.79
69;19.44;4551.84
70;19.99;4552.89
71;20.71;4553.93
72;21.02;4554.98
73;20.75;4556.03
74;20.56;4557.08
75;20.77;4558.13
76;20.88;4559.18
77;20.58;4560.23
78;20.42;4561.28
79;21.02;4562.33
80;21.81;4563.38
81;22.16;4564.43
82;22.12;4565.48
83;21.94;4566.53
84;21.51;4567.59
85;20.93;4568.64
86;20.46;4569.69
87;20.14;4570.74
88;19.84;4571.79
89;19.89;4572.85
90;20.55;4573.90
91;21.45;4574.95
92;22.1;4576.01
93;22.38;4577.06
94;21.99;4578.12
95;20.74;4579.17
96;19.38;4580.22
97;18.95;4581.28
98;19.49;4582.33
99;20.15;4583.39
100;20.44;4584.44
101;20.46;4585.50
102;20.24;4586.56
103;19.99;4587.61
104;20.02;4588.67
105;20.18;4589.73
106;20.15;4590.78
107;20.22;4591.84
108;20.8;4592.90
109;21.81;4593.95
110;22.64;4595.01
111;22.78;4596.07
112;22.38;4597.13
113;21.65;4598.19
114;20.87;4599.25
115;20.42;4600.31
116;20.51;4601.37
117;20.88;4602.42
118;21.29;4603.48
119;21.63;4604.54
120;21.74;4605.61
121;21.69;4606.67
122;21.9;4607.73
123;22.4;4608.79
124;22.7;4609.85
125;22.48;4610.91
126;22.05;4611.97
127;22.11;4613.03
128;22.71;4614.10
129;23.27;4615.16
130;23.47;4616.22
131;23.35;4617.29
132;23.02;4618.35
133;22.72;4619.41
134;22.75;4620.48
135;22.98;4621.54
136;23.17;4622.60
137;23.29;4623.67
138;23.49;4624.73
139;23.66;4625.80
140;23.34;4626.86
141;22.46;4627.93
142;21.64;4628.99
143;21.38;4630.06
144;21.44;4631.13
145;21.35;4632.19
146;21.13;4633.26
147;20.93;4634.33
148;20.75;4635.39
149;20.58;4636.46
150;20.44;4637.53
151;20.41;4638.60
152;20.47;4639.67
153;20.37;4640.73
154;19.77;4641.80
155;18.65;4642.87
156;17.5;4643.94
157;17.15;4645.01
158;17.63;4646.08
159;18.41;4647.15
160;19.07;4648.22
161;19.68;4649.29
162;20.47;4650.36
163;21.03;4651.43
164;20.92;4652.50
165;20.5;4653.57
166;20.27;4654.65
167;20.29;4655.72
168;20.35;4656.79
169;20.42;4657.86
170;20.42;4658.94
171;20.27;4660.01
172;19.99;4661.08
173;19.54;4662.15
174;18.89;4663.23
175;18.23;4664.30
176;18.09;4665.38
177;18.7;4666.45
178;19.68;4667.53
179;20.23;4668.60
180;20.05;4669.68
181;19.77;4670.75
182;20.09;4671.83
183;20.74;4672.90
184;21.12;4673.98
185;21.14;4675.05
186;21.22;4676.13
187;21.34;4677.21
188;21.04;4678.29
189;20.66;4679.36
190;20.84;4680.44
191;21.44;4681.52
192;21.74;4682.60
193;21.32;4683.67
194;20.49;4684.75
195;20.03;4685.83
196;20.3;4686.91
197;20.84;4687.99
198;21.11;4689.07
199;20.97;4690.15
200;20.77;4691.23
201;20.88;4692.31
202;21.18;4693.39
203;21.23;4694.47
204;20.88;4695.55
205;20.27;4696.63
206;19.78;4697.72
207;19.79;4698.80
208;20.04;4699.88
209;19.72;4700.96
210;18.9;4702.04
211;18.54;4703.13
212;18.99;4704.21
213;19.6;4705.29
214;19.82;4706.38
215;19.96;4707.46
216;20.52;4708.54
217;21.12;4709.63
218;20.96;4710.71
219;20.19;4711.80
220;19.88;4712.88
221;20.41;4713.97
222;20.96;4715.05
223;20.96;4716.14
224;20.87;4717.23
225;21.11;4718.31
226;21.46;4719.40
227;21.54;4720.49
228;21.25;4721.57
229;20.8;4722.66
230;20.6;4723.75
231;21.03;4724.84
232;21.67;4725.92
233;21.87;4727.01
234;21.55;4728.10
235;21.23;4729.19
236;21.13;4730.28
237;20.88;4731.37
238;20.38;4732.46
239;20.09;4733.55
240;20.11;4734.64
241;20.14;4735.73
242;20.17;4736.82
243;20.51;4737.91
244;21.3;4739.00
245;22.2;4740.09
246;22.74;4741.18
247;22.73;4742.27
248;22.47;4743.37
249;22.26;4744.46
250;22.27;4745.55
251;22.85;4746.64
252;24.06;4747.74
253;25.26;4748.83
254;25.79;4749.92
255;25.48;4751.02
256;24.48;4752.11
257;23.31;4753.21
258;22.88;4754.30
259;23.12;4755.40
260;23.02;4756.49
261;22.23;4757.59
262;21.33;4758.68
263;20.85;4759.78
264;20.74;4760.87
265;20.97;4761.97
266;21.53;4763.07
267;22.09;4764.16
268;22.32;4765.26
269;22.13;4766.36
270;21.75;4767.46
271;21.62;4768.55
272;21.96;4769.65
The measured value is 4.1 angstroms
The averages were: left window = 21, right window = 23.9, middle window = 20.8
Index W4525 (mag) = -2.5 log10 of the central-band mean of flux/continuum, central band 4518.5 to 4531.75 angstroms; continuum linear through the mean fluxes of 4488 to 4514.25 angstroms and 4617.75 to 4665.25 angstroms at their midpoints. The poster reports 0.11 mag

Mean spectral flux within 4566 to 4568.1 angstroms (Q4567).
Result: 21.7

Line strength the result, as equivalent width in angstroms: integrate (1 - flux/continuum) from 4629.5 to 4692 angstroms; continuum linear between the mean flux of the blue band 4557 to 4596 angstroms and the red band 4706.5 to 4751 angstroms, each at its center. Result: 2.8 angstroms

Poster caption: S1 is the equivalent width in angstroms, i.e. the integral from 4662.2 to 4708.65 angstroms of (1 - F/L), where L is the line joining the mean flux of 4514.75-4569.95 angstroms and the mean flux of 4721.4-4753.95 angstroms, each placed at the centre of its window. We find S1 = 2.5 angstroms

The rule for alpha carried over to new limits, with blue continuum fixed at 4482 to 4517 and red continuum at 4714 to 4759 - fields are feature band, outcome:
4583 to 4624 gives -1.4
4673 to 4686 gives 0.3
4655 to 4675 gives 1.5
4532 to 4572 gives 1.4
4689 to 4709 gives 1.4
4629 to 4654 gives 1.5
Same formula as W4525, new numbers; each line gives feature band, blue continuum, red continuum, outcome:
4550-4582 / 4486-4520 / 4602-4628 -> 0.045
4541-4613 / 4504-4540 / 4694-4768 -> -0.059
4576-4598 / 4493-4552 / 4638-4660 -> -0.065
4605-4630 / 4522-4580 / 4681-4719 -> -0.136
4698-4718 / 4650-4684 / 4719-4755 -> 0.065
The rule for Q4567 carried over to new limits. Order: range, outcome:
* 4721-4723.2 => 21.1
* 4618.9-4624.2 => 23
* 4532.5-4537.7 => 16.7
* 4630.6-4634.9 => 21.2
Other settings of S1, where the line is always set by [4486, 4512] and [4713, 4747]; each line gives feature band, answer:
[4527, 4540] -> 2.2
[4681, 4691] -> 0.1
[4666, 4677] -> 0.3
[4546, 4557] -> 0.3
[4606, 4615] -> -0.7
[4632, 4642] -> 0.1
